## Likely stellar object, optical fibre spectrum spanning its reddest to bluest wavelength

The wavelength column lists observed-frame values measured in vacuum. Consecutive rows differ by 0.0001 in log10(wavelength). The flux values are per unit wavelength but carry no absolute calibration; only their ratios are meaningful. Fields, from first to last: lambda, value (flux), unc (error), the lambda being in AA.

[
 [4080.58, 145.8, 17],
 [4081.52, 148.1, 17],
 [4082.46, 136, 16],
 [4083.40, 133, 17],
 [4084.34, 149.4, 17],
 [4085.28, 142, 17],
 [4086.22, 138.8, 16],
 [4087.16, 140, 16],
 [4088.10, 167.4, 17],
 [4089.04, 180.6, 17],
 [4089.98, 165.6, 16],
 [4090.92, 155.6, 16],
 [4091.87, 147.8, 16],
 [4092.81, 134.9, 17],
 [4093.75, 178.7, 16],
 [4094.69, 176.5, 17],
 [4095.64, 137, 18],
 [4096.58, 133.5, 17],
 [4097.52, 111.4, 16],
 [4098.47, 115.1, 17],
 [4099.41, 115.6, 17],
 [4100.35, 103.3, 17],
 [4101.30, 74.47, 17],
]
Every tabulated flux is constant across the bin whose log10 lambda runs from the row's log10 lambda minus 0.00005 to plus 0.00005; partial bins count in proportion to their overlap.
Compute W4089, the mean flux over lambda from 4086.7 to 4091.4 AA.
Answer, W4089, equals 162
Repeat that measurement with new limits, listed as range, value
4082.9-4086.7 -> 141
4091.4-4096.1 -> 155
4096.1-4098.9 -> 120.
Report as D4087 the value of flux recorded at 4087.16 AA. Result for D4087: 140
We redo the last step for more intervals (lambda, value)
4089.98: 165.6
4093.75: 178.7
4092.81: 134.9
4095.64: 137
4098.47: 115.1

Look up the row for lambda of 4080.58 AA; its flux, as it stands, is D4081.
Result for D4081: 145.8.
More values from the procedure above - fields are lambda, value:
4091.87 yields 147.8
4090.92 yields 155.6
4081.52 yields 148.1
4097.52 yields 111.4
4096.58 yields 133.5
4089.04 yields 180.6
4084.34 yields 149.4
